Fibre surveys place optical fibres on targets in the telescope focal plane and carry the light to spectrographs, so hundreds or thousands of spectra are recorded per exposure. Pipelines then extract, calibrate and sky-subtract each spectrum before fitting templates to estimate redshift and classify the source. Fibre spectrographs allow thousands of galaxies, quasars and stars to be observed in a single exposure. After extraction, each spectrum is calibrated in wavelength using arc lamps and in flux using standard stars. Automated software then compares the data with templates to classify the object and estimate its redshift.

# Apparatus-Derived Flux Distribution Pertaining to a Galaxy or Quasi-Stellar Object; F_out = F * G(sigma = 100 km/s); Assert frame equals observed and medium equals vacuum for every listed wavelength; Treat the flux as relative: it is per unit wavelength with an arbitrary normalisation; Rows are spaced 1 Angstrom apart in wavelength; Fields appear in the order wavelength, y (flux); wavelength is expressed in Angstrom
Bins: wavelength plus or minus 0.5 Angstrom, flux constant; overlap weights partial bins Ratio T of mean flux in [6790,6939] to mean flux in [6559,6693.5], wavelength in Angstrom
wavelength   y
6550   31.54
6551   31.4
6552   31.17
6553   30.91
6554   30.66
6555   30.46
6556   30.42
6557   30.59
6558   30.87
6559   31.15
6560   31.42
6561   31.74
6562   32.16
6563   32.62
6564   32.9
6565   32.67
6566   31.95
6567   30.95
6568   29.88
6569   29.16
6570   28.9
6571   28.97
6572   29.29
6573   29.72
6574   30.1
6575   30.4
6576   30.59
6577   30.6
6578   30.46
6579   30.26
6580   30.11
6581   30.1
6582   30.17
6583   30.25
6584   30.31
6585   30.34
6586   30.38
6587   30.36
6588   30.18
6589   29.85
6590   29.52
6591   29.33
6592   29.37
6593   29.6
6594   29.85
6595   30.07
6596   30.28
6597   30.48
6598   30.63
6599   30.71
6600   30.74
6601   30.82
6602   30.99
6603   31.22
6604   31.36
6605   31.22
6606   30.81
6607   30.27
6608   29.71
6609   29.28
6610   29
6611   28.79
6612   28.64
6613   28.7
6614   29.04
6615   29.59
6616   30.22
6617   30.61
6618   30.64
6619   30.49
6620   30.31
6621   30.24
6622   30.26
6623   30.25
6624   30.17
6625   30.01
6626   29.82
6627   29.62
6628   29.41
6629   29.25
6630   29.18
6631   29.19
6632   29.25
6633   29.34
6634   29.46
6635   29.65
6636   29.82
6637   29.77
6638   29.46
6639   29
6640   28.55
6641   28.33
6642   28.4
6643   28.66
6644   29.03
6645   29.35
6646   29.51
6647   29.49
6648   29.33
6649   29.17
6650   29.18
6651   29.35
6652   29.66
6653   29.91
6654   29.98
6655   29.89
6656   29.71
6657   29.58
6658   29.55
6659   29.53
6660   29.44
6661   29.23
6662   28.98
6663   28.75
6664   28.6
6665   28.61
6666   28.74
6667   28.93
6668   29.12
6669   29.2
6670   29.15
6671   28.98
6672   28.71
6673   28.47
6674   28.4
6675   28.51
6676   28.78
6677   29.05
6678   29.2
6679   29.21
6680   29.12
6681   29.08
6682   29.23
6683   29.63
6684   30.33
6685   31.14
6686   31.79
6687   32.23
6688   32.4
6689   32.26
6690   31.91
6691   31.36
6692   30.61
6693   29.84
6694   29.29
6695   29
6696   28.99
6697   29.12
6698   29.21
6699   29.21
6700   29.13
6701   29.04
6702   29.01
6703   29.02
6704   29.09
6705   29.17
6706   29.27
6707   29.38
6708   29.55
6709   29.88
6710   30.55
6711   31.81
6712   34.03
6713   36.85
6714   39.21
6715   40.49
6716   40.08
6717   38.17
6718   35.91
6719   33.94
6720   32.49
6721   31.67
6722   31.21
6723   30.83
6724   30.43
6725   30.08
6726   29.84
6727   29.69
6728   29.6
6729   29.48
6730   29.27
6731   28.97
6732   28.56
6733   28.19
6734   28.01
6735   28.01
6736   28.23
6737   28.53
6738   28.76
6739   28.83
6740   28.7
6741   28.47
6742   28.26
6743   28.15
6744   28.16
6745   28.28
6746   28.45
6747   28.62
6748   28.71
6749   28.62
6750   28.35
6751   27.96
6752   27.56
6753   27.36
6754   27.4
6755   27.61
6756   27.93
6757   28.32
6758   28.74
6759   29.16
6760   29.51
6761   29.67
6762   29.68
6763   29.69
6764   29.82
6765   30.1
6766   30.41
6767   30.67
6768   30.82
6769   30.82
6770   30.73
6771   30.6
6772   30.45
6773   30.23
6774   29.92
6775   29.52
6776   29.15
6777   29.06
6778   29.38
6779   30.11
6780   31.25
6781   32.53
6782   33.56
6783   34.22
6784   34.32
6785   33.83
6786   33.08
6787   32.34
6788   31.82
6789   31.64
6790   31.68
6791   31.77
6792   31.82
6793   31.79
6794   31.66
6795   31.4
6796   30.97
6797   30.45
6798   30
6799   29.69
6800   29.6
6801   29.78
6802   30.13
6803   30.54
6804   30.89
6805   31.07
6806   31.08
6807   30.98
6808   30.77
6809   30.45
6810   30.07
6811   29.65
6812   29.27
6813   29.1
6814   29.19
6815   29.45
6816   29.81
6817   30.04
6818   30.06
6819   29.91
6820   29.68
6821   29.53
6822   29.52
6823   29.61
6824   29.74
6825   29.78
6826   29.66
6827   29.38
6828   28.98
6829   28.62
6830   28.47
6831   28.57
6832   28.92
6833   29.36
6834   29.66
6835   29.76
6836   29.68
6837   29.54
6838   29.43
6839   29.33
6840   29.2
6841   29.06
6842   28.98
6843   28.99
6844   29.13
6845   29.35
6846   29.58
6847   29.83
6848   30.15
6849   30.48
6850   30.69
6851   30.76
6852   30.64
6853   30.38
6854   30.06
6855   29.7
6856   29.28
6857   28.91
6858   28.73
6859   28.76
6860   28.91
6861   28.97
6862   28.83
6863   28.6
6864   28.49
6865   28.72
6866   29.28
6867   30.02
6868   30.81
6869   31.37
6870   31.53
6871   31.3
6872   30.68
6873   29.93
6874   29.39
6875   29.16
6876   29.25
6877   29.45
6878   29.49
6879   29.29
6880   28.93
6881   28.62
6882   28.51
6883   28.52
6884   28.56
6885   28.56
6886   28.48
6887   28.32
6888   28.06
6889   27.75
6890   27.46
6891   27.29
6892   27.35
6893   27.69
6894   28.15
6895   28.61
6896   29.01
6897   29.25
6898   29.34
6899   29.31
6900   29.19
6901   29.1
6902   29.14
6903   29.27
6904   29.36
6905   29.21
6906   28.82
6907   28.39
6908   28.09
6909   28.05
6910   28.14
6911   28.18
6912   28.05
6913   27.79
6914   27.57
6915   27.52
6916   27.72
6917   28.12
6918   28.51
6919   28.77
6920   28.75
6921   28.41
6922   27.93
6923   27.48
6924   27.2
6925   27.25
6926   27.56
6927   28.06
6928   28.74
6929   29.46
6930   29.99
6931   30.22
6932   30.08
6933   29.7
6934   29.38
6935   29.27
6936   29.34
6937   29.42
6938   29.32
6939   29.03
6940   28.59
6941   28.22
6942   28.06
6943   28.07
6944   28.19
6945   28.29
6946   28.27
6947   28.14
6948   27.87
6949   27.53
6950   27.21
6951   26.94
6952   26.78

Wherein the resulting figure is 0.98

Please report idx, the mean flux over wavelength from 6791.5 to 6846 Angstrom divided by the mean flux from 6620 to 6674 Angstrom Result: 1.02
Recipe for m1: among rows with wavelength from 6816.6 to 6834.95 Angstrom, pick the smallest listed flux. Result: 28.47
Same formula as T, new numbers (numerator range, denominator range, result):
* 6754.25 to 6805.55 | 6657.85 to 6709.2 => 1.04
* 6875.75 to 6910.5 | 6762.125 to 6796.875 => 0.92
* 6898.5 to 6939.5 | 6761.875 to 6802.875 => 0.92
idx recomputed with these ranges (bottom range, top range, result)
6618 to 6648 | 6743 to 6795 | 1.02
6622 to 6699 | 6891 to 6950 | 0.97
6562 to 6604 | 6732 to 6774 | 0.95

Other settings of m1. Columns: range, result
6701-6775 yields 27.36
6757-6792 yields 28.32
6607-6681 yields 28.33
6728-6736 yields 28.01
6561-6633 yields 28.64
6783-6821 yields 29.1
